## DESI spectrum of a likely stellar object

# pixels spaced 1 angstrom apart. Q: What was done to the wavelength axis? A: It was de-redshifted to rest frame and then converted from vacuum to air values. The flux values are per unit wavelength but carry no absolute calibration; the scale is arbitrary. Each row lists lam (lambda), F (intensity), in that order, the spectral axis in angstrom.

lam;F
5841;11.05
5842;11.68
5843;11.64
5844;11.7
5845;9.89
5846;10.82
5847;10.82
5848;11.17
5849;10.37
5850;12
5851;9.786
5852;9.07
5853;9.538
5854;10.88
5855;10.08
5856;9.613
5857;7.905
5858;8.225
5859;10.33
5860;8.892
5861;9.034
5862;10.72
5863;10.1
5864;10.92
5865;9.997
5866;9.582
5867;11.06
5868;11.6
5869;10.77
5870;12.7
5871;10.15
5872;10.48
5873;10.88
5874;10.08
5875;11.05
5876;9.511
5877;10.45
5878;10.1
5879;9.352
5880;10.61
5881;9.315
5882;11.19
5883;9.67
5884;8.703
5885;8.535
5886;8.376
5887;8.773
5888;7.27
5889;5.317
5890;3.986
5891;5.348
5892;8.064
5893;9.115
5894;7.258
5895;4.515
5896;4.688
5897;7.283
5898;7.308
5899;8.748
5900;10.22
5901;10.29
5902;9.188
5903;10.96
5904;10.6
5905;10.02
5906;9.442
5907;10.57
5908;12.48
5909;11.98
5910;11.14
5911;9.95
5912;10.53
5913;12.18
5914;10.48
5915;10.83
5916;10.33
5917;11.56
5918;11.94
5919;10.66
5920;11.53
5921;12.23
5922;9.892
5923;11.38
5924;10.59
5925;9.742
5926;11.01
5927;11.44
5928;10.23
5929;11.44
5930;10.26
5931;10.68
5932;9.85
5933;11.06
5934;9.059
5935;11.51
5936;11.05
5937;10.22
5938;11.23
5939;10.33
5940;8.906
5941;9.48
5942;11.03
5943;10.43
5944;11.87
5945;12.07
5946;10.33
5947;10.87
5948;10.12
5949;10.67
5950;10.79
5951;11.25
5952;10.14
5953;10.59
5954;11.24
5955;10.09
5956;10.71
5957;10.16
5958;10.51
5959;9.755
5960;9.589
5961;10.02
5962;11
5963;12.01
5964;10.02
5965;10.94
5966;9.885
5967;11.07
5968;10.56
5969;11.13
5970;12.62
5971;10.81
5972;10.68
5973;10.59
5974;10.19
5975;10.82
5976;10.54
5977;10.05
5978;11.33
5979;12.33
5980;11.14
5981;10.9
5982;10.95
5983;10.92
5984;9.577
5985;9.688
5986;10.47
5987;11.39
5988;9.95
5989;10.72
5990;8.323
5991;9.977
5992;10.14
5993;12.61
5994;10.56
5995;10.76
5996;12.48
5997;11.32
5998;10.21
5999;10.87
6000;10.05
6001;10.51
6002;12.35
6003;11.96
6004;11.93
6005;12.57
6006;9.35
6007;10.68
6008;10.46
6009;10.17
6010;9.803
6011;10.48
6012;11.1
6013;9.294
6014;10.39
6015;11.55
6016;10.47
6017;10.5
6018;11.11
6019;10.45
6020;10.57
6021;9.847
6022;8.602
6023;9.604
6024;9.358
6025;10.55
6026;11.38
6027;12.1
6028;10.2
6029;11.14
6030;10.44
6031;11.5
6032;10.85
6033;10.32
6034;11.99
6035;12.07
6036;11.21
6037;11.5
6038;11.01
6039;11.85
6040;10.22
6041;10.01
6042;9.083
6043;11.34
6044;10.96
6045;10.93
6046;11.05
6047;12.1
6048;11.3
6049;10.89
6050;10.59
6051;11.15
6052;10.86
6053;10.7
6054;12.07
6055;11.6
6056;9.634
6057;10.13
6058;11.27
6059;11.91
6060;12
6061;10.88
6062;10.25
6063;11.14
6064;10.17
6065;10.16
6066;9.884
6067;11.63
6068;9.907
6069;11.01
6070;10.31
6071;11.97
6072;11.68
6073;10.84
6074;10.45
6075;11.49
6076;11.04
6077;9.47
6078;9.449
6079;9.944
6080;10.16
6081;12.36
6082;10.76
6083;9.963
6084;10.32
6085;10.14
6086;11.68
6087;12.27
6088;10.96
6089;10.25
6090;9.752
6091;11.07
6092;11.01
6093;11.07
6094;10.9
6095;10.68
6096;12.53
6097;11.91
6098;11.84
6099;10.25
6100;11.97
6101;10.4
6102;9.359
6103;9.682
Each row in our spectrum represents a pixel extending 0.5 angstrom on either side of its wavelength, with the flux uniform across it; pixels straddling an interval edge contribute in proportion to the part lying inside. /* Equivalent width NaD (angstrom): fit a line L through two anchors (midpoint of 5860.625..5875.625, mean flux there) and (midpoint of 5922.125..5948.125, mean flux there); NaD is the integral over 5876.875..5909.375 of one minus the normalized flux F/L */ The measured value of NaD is 5.7 angstrom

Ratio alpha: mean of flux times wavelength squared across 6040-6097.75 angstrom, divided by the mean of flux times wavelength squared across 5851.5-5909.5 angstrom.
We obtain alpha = 1.2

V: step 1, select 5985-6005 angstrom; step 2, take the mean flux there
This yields 10.9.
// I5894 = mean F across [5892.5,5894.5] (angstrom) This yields 8.19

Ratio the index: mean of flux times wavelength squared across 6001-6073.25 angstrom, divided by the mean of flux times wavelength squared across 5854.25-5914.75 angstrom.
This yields 1.20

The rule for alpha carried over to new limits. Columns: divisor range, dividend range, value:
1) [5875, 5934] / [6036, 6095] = 1.18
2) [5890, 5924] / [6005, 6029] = 1.11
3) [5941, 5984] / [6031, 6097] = 1.05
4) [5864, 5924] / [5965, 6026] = 1.14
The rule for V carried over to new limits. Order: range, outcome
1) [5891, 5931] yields 10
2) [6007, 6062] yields 10.8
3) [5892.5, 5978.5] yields 10.4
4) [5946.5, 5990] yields 10.6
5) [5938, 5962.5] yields 10.5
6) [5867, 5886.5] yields 10.2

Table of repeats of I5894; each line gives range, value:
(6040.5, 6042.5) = 9.55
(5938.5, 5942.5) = 9.94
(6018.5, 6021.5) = 10.3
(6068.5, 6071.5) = 11.1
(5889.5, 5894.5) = 6.75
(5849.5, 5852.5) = 10.3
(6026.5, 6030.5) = 11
